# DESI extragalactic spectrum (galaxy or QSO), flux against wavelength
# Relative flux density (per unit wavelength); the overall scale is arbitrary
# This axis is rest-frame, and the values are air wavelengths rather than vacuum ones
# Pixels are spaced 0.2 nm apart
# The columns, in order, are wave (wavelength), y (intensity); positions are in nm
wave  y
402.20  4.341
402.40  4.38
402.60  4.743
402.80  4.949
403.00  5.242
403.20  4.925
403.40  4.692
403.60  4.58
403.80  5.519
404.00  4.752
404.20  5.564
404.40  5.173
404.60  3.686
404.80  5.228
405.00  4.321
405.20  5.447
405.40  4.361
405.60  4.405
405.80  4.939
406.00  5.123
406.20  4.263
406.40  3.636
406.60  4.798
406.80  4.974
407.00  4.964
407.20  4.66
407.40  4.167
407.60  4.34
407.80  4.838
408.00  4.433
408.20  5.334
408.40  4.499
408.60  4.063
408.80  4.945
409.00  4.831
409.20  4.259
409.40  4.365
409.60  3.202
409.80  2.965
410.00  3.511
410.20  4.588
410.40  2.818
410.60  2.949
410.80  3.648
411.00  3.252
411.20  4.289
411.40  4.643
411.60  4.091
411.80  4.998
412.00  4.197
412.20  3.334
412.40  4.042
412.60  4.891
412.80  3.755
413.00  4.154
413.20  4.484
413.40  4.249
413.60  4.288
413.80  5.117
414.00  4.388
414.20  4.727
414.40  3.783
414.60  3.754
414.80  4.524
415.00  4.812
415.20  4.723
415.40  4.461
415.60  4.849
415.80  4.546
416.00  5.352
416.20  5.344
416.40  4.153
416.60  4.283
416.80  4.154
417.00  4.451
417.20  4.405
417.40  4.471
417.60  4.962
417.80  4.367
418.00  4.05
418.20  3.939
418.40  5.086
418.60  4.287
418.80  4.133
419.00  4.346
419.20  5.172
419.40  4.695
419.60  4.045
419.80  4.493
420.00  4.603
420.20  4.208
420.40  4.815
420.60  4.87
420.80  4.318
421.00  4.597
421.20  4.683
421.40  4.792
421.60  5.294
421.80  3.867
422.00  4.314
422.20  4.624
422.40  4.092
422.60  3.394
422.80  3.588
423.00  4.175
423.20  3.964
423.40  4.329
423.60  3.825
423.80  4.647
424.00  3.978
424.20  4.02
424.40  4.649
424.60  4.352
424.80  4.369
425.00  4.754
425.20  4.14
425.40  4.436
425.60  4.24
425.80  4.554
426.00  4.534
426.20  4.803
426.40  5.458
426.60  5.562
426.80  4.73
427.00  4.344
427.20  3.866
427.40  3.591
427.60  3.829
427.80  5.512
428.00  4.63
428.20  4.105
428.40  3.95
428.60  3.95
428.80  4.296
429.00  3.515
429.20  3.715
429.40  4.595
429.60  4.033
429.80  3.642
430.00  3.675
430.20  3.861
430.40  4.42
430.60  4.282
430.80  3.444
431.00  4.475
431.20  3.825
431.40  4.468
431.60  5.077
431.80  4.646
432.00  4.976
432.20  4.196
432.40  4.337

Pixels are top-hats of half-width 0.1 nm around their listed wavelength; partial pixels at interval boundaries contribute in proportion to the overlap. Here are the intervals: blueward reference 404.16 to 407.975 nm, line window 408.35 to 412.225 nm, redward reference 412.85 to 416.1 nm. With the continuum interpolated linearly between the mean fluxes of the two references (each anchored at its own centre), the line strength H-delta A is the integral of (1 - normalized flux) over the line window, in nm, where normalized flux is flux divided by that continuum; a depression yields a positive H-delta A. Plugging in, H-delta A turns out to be 0.51 nm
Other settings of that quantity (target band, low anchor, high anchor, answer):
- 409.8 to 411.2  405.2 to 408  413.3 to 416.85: 0.33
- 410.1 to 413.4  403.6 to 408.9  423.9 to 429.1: 0.43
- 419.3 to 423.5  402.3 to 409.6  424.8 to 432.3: 0.07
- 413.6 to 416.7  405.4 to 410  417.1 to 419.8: -0.09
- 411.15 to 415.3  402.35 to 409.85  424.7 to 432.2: 0.17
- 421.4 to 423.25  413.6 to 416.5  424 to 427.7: 0.13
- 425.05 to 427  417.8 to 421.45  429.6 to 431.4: -0.23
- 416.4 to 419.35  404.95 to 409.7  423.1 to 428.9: 0.02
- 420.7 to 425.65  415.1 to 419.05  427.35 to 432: 0.06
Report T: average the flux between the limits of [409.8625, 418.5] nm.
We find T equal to 4.29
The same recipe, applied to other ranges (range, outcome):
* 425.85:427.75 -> 4.55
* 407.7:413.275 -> 4.12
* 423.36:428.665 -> 4.42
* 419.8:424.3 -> 4.32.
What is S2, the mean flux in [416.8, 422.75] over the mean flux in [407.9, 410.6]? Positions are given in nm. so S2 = 1.09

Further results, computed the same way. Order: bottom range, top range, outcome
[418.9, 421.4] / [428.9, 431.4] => 0.87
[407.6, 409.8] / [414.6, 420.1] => 1.03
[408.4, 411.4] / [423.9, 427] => 1.18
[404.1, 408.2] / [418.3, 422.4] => 0.97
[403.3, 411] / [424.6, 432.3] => 0.98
